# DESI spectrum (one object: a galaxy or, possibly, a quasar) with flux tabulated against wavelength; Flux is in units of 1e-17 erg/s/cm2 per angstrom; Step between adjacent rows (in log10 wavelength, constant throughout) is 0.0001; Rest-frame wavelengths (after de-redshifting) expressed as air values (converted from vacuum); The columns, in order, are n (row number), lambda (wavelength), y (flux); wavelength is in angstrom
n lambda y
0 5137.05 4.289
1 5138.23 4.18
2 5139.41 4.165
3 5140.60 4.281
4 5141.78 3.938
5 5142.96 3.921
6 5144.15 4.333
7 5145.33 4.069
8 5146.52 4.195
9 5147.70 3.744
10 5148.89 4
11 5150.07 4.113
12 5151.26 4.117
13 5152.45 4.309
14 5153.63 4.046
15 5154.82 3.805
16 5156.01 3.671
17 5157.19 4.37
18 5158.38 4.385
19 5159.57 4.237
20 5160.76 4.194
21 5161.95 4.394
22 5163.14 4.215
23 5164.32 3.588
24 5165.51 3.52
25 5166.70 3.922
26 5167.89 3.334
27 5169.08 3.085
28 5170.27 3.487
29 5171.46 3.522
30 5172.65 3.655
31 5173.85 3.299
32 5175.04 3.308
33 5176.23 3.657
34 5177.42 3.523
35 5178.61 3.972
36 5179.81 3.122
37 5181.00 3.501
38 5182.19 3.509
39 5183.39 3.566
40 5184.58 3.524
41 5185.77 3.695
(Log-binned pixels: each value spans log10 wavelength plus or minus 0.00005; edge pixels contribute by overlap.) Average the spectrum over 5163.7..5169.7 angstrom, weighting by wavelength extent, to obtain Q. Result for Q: 3.5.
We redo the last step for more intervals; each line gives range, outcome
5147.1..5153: 4.05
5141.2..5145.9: 4.07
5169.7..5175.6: 3.45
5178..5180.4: 3.54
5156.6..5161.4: 4.29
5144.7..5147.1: 4.13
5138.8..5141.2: 4.22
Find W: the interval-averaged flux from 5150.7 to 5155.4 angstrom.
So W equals 4.07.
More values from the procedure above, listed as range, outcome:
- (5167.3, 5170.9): 3.31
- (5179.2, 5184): 3.42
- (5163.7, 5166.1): 3.58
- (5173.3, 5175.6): 3.31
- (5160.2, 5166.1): 3.98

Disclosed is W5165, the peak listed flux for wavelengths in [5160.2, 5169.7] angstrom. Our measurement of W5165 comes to 4.394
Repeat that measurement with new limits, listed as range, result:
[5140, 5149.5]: 4.333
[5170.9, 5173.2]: 3.655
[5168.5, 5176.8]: 3.657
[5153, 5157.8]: 4.37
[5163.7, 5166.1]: 3.588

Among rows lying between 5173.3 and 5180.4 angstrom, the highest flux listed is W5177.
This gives 3.972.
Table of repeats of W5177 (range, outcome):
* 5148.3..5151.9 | 4.117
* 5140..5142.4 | 4.281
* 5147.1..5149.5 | 4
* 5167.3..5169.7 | 3.334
